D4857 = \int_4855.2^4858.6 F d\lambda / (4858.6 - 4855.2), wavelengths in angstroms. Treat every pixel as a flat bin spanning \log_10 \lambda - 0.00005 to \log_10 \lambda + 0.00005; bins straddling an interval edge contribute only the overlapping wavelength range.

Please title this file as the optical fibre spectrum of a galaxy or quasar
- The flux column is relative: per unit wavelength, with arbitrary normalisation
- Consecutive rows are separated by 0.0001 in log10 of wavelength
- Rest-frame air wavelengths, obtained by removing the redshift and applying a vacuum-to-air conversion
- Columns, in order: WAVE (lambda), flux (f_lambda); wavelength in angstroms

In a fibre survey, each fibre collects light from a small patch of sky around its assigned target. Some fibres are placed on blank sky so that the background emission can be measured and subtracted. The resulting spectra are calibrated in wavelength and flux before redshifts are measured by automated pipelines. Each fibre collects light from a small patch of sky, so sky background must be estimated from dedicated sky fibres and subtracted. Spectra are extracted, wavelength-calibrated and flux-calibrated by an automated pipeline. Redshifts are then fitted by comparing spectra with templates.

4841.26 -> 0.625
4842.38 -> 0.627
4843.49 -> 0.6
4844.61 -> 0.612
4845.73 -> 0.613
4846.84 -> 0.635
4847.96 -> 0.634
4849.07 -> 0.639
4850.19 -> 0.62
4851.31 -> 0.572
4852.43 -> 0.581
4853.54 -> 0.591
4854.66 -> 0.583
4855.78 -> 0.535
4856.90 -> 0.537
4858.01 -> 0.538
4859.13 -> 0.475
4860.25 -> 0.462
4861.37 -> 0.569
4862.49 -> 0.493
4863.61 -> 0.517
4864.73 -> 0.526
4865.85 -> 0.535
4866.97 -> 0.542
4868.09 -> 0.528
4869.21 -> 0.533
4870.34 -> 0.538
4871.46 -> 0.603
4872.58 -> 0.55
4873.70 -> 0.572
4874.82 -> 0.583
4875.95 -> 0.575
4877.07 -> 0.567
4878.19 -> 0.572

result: 0.537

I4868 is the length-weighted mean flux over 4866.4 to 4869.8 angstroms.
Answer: 0.533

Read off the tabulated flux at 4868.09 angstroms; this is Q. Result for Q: 0.528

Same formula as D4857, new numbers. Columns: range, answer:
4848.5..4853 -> 0.604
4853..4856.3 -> 0.569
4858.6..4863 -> 0.5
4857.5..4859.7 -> 0.505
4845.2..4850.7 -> 0.629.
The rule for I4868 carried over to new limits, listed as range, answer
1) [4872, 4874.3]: 0.563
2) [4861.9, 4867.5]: 0.523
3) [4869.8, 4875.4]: 0.569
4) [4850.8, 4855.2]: 0.582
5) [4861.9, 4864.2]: 0.506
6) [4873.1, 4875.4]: 0.576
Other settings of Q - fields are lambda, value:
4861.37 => 0.569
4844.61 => 0.612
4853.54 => 0.591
